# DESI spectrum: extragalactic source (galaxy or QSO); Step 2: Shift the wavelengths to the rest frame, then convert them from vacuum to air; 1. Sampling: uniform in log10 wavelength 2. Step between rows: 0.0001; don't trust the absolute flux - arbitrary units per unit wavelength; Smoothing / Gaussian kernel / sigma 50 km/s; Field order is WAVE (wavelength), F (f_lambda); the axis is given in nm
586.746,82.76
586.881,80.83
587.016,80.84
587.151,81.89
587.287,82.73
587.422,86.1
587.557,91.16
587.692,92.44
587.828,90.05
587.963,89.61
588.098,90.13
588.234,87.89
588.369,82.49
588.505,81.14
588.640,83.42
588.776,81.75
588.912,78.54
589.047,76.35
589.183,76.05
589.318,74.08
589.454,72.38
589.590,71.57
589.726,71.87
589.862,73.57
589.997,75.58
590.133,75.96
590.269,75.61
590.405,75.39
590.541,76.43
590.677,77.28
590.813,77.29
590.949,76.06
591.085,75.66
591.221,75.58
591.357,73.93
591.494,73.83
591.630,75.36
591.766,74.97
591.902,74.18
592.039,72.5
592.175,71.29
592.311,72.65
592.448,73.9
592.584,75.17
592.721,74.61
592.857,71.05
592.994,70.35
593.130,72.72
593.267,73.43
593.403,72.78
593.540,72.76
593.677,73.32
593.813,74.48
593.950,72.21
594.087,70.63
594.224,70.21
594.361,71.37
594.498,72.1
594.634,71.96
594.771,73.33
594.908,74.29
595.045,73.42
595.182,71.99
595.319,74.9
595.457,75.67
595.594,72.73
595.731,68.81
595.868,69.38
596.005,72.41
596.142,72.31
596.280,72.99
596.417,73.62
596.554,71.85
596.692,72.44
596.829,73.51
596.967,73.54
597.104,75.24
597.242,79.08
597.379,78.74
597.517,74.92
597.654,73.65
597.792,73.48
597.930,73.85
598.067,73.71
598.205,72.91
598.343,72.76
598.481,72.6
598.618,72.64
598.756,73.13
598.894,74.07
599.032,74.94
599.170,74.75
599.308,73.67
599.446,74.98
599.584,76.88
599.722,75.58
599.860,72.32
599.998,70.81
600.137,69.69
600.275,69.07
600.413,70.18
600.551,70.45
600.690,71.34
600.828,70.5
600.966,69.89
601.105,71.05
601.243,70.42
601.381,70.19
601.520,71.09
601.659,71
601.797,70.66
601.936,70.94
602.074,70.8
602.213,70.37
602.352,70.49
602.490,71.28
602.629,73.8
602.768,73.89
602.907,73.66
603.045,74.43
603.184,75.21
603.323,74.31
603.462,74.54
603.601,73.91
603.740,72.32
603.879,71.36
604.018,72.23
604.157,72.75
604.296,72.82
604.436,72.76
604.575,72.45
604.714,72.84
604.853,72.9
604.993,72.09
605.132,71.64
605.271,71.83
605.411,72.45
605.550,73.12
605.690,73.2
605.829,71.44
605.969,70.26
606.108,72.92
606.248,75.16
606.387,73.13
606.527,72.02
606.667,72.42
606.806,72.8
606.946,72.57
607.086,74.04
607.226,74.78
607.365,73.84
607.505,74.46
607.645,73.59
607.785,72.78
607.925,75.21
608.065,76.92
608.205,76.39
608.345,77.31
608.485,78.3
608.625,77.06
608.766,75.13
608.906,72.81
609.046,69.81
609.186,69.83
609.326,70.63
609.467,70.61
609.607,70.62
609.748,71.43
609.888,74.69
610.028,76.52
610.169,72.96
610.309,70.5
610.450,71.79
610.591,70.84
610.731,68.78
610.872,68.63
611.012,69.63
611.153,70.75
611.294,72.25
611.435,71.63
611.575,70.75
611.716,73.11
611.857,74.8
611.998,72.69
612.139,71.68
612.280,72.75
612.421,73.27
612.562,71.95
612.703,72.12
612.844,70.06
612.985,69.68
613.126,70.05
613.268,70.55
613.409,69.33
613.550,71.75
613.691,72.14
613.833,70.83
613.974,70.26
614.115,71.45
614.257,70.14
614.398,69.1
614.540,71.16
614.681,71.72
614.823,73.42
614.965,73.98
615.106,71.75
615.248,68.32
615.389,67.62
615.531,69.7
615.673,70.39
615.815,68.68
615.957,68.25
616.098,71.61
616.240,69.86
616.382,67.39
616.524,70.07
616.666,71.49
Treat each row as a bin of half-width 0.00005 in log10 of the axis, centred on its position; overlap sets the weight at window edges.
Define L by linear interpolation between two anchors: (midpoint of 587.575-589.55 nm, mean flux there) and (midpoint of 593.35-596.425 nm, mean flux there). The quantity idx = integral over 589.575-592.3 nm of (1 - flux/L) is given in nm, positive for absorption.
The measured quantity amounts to 0.14 nm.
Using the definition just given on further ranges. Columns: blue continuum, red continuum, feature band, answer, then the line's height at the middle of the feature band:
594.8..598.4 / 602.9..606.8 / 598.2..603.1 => 0.07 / 73.2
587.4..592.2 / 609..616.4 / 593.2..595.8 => 0.15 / 77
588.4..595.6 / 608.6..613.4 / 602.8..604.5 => -0.02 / 72.7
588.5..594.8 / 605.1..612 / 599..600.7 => 0.02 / 73.6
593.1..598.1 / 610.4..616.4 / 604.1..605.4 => -0.01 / 72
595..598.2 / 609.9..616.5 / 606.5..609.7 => -0.08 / 71.8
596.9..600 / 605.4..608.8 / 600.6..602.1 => 0.07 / 74.3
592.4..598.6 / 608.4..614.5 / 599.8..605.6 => 0.05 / 72.5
